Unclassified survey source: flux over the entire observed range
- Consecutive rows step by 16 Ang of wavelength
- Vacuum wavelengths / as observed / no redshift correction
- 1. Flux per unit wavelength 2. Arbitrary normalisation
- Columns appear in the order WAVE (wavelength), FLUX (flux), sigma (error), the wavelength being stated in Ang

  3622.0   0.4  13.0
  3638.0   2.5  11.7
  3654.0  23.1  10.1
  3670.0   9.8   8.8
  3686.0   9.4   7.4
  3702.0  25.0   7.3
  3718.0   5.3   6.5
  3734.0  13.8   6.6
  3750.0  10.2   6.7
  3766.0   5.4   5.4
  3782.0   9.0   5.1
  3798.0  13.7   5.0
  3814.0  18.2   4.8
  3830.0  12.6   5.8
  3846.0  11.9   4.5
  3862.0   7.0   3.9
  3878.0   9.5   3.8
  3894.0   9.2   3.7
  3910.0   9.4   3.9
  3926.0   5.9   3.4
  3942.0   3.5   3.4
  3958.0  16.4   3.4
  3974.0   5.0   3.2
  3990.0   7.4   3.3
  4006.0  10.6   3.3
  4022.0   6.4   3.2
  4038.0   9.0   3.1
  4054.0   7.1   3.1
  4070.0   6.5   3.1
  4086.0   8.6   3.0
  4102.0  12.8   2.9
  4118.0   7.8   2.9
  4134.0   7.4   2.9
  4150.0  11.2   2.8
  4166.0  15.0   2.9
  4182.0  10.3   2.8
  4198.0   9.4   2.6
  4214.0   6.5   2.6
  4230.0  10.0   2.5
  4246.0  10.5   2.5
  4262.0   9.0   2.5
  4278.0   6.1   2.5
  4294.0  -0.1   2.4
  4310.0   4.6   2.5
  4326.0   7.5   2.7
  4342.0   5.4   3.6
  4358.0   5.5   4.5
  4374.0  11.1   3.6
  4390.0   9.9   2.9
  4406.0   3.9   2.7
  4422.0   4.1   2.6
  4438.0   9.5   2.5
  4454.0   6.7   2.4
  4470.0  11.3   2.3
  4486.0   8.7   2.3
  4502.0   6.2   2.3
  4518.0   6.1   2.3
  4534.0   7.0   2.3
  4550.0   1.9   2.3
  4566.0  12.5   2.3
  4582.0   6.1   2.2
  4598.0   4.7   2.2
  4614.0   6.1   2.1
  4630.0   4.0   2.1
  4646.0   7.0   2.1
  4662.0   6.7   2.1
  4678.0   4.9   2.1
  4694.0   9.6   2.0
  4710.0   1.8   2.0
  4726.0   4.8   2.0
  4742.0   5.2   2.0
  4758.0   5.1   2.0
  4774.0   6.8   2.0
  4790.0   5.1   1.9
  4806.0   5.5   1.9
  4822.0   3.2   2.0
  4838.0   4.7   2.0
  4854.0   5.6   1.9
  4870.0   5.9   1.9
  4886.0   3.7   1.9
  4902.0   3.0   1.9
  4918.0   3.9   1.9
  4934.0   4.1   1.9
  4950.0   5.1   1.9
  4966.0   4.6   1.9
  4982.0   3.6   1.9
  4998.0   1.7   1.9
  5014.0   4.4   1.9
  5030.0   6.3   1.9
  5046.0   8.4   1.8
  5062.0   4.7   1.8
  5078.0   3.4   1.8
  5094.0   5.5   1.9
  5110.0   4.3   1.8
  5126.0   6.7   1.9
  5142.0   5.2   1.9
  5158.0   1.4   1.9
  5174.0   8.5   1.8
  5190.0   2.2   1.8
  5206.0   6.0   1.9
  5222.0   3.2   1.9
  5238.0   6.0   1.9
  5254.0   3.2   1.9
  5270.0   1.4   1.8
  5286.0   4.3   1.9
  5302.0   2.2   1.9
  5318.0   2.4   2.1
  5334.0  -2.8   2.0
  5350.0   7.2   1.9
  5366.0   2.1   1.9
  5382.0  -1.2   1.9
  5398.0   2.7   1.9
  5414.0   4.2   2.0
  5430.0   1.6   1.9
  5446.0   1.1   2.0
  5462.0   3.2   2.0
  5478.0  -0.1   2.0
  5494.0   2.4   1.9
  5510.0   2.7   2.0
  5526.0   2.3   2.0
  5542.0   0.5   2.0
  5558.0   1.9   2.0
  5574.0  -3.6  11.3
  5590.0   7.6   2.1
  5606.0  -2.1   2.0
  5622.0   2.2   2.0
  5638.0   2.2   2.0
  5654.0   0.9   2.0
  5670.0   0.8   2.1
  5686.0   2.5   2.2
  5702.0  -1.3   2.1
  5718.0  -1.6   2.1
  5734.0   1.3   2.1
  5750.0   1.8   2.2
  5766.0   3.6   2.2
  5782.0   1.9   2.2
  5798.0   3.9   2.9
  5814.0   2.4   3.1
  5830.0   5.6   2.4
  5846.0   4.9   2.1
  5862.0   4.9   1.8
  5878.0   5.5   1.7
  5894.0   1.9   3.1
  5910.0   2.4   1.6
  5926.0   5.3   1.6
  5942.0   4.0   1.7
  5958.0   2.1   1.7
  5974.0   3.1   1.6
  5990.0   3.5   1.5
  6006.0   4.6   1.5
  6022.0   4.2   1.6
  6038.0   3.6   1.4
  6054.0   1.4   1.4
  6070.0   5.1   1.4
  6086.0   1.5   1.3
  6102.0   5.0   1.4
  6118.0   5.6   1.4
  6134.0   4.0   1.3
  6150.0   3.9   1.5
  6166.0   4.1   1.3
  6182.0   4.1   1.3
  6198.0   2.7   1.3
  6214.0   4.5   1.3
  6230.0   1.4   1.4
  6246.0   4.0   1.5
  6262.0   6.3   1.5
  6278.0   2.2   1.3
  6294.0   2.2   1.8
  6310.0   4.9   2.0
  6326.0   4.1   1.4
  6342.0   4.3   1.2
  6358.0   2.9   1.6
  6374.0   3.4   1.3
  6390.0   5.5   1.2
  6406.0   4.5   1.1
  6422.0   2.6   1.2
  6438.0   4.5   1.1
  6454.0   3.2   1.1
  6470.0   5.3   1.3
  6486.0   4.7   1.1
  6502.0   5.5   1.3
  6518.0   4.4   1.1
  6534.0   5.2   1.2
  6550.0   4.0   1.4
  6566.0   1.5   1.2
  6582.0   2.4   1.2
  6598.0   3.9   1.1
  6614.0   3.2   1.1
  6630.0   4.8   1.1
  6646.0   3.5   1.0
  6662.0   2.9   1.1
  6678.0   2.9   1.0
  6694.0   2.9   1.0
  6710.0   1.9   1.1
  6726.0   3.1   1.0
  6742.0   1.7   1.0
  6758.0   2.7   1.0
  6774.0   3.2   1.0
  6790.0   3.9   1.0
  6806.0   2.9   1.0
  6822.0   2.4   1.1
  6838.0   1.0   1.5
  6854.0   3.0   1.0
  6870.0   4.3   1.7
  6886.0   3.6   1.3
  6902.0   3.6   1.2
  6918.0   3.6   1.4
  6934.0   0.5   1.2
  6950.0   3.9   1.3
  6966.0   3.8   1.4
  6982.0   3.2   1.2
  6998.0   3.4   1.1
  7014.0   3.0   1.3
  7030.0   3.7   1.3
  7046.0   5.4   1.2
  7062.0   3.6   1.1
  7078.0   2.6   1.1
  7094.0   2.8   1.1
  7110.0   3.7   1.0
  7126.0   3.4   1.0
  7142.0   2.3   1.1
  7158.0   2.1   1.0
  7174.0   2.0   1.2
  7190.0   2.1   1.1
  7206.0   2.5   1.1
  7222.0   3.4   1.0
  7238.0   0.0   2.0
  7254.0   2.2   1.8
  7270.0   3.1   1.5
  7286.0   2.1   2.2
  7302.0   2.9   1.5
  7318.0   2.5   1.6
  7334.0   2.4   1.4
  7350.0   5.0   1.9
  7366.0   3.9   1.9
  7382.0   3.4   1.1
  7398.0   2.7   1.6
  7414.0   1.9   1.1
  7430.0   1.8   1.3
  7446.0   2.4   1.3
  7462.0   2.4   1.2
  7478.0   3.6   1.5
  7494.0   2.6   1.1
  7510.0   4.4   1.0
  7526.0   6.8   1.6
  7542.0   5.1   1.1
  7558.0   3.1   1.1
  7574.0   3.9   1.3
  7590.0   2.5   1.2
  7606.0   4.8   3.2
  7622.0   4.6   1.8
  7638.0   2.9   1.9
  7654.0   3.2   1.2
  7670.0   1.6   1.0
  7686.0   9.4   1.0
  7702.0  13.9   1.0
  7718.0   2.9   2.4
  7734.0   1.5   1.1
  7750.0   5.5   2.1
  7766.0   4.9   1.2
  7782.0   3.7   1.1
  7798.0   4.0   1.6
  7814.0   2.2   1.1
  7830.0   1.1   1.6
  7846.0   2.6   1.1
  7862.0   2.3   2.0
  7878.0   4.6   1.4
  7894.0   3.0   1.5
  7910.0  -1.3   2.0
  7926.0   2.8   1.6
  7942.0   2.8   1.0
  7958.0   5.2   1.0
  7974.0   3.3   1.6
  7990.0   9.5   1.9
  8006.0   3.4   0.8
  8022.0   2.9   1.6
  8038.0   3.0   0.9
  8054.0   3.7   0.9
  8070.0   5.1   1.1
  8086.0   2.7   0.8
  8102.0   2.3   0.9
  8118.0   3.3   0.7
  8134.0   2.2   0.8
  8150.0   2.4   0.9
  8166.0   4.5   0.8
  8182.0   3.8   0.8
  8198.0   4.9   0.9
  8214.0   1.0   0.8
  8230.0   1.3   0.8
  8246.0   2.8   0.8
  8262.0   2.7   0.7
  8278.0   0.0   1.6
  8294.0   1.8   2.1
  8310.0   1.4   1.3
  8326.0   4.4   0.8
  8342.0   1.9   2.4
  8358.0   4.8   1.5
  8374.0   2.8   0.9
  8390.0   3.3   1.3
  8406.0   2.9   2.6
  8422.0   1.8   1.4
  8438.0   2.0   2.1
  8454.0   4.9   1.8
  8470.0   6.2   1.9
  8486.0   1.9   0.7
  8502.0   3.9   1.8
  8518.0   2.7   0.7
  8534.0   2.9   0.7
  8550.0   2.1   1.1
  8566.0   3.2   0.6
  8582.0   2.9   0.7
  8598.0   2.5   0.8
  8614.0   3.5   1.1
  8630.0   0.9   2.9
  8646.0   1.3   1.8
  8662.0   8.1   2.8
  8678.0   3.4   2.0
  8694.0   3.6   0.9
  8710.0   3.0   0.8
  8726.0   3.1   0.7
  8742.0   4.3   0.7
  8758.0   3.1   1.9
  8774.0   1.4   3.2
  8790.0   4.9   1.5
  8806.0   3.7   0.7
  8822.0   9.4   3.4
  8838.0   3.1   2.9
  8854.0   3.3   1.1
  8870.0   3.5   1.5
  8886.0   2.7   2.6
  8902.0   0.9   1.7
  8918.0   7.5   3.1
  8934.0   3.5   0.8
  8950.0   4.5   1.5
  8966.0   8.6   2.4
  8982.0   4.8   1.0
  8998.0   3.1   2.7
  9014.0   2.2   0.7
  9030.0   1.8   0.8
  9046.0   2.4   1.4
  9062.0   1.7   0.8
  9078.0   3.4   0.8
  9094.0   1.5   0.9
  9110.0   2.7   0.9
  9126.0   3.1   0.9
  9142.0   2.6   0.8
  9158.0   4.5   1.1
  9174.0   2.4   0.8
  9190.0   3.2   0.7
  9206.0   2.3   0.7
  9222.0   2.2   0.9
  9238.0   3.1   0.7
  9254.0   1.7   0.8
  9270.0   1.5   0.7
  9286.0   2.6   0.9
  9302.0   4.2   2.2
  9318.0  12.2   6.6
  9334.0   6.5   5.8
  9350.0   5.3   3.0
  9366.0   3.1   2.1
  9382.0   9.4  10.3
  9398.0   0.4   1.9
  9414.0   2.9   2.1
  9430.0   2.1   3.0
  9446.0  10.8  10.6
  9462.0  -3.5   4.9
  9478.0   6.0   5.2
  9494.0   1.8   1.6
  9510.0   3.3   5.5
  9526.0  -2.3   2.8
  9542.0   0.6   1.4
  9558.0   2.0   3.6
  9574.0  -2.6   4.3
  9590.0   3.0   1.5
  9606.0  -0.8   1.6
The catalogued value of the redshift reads 1.06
